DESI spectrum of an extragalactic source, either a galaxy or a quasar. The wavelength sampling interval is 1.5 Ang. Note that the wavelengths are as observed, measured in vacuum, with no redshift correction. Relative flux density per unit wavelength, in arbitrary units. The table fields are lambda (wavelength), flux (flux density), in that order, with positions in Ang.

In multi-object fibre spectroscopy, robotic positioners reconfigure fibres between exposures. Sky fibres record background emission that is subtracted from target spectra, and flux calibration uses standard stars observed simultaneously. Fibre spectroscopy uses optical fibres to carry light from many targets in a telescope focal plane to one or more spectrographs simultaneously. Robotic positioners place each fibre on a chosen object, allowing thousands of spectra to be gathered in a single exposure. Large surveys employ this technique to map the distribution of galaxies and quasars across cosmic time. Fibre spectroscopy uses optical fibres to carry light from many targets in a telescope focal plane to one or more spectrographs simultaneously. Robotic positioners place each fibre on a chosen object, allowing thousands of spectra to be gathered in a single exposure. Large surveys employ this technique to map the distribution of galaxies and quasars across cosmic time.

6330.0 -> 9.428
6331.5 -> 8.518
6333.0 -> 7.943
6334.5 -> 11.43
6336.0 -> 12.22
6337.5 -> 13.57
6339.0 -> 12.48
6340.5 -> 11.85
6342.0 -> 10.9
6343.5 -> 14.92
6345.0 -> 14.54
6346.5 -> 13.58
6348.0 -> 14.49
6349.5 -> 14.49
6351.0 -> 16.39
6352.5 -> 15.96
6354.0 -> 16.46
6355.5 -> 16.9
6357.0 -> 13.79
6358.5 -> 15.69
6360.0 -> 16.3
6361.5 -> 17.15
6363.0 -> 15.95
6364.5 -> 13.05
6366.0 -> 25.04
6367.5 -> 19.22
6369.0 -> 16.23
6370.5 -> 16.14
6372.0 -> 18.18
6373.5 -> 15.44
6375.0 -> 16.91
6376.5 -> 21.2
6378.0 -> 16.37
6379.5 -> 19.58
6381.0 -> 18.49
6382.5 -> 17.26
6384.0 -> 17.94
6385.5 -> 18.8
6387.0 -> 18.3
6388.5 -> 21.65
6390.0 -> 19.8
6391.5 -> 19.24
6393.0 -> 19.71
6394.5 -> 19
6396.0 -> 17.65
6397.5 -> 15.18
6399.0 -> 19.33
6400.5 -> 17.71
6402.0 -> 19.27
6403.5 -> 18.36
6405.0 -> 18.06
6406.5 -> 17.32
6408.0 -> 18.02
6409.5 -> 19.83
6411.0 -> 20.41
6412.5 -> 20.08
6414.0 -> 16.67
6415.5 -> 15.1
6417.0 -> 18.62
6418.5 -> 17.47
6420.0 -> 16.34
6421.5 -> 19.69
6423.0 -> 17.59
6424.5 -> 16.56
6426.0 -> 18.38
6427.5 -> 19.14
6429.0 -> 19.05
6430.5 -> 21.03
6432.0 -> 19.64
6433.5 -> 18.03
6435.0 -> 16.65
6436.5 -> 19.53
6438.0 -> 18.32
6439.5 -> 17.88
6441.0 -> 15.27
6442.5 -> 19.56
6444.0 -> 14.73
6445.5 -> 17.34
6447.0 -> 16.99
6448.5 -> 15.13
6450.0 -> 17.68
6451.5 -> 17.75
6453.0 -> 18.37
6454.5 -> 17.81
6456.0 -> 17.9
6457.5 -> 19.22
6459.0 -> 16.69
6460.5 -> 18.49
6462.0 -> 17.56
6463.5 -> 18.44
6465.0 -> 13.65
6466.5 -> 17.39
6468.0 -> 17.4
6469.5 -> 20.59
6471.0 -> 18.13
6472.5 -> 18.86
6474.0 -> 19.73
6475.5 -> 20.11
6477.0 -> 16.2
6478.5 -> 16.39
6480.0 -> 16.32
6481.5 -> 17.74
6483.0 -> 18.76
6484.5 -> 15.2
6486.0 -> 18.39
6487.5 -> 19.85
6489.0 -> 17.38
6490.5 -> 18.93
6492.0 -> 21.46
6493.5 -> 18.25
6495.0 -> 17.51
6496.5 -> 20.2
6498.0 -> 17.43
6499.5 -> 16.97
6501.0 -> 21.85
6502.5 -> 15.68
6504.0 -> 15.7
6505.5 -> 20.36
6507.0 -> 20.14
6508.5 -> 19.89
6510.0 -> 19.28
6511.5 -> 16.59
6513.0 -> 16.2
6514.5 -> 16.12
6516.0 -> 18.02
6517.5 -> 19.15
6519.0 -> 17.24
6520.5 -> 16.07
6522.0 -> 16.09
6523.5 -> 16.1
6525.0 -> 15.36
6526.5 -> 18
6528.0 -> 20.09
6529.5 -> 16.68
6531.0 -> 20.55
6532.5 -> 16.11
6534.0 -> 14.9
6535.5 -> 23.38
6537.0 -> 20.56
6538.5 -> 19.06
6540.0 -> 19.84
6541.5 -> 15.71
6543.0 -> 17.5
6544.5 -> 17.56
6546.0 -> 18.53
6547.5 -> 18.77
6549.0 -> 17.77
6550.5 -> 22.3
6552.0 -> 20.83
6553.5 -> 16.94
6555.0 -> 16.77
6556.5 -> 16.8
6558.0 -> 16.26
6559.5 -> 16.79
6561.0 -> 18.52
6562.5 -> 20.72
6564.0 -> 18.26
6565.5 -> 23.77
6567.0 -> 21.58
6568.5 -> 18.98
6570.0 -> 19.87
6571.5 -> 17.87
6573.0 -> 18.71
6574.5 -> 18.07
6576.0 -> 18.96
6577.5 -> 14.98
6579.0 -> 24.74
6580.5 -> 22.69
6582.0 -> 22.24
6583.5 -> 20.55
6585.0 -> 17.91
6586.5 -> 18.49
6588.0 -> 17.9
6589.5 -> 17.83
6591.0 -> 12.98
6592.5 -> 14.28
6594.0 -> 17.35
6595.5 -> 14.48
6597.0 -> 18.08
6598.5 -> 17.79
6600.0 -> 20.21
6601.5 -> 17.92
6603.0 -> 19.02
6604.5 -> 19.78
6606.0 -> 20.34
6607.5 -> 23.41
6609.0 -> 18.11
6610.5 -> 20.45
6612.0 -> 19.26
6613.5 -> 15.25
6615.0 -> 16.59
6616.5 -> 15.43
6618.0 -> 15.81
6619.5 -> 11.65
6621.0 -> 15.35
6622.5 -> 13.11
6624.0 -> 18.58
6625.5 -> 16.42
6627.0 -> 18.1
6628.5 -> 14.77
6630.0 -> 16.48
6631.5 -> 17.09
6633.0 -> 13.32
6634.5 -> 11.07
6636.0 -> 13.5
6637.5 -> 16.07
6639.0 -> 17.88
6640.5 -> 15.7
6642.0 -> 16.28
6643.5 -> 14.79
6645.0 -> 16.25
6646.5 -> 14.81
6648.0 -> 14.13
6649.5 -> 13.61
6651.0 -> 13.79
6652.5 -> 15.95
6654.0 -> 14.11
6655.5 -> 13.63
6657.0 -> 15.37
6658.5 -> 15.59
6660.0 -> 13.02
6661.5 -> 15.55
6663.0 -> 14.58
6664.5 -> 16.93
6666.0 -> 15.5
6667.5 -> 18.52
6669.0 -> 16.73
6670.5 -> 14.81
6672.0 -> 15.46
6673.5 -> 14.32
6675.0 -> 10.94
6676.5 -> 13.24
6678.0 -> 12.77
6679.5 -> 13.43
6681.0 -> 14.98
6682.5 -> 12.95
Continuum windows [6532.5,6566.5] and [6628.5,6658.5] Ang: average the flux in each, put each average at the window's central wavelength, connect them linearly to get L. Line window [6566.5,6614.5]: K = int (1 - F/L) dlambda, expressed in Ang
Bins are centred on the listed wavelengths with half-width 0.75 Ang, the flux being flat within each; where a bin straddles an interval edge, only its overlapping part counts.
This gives -4.8 Ang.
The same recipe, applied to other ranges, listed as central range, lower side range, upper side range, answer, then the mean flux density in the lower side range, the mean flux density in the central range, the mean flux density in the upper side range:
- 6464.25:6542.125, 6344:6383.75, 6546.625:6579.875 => 1.3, 16.7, 18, 19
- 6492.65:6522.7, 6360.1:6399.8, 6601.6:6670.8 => -1.5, 18.2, 18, 16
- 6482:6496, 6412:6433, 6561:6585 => 0.4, 18.2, 18.4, 20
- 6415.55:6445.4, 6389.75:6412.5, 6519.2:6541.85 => 0.8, 18.6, 18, 17.9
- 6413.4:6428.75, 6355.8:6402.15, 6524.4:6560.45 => 0.3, 17.9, 17.6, 18.2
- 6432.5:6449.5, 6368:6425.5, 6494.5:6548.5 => 0.8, 18.2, 17.3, 18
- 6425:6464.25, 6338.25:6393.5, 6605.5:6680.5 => -3.7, 16.8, 17.9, 15.5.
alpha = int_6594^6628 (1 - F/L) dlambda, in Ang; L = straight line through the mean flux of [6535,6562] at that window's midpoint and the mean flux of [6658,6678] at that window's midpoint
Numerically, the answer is -1.7 Ang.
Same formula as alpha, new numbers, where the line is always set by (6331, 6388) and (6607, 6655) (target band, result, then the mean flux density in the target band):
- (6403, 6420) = -2.59 Ang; 18.1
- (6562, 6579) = -3.99 Ang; 19.5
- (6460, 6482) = -2.89 Ang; 17.8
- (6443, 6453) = -0.69 Ang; 16.8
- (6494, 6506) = -1.85 Ang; 18.2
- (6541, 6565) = -3.73 Ang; 18.2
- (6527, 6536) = -1.55 Ang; 18.5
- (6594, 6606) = -1.89 Ang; 18.3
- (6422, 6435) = -2.37 Ang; 18.6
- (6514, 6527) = -0.95 Ang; 16.9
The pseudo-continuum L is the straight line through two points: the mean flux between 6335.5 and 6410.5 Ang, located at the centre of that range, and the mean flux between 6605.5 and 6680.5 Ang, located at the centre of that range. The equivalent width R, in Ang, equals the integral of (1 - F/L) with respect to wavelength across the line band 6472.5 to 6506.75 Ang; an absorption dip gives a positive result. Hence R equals -4.0 Ang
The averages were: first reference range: 16.9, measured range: 18.2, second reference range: 15.5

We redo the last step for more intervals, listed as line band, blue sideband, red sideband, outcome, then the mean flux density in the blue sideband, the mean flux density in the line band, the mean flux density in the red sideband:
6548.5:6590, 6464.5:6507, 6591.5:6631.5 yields -4.0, 18.1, 19.2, 17.2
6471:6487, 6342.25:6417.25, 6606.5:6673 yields -1.0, 17.5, 17.8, 15.8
